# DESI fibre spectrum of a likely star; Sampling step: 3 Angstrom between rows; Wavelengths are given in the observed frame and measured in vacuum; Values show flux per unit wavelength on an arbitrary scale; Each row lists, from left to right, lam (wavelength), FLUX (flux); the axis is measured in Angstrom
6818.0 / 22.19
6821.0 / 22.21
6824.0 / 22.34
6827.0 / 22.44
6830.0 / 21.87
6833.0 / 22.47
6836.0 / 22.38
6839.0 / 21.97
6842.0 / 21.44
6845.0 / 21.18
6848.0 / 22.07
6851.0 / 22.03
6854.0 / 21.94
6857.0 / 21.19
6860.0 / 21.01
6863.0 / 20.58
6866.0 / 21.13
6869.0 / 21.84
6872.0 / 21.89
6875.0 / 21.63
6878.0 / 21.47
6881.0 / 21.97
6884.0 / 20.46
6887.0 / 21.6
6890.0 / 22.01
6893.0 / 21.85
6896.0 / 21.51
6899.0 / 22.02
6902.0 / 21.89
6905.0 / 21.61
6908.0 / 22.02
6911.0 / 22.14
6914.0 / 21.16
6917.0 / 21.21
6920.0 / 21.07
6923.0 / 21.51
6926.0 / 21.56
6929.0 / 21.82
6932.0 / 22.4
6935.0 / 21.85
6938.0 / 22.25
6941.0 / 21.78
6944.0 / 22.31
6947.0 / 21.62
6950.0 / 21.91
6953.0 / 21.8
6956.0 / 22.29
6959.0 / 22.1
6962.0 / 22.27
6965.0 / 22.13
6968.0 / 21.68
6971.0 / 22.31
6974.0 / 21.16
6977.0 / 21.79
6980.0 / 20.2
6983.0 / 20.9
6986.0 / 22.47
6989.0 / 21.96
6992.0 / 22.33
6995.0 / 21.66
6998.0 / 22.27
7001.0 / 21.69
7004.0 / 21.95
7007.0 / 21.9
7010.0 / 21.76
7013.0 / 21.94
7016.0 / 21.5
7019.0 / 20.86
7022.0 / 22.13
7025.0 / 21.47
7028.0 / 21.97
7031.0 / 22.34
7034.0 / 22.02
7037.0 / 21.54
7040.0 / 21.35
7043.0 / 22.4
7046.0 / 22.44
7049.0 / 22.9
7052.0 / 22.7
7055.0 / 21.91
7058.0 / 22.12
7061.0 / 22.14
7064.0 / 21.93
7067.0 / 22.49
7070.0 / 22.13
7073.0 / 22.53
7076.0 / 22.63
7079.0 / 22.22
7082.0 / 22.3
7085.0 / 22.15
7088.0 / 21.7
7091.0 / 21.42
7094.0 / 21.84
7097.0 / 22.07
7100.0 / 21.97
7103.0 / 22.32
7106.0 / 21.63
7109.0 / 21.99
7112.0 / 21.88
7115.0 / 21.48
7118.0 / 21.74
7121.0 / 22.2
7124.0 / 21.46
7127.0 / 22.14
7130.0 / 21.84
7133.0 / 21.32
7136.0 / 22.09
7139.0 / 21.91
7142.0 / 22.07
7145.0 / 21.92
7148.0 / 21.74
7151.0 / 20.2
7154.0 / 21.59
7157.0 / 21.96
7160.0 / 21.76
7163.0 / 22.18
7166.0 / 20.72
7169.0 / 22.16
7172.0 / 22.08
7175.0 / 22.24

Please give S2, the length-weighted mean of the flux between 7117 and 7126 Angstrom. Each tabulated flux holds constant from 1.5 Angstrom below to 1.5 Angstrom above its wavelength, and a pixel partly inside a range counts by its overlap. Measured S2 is 21.8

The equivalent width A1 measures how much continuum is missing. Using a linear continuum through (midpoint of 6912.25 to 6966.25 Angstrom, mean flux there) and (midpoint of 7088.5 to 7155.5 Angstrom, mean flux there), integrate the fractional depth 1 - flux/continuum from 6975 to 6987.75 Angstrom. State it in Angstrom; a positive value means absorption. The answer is 0.28 Angstrom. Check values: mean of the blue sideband 21.8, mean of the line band 21.3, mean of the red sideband 21.8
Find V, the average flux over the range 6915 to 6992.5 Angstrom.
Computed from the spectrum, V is 21.8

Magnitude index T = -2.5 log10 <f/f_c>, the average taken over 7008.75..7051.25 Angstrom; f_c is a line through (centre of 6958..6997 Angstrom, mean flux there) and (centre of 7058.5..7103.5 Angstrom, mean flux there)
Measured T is 0.00 mag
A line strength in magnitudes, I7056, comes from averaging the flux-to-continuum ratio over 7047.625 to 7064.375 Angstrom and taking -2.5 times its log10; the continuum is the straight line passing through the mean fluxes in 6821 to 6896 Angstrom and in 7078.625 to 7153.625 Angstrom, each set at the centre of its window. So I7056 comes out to -0.03 mag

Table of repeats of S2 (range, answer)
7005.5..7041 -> 21.7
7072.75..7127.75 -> 22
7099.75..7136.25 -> 21.8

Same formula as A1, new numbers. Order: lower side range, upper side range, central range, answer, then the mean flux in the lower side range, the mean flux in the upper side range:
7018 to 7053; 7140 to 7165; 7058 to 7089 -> -0.46 Angstrom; 22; 21.7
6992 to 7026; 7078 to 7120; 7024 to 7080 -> -0.87 Angstrom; 21.8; 21.9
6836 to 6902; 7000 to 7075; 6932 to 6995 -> -0.11 Angstrom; 21.6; 22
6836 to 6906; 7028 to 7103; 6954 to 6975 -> -0.15 Angstrom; 21.6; 22.1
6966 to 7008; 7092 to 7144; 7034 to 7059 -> -0.42 Angstrom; 21.7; 21.9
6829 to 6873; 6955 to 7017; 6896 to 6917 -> -0.02 Angstrom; 21.7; 21.8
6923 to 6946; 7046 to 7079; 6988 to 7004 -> 0.12 Angstrom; 22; 22.3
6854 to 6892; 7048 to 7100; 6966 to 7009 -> 0.22 Angstrom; 21.4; 22.2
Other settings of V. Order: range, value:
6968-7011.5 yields 21.7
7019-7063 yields 22.1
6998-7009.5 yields 21.9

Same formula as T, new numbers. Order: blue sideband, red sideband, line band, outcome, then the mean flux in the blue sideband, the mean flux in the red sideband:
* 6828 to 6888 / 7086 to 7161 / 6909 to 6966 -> -0.009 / 21.6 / 21.8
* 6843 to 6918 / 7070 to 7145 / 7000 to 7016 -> -0.001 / 21.6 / 22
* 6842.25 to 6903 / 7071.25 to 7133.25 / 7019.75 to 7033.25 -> -0.005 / 21.6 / 22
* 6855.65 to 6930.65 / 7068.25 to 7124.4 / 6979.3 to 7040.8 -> 0.002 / 21.5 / 22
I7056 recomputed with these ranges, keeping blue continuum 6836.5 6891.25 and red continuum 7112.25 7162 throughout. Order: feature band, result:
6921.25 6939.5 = -0.02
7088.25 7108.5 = -0.01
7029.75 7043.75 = -0.01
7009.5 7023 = 0.00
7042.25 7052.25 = -0.05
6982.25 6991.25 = -0.01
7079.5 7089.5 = -0.02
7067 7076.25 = -0.04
